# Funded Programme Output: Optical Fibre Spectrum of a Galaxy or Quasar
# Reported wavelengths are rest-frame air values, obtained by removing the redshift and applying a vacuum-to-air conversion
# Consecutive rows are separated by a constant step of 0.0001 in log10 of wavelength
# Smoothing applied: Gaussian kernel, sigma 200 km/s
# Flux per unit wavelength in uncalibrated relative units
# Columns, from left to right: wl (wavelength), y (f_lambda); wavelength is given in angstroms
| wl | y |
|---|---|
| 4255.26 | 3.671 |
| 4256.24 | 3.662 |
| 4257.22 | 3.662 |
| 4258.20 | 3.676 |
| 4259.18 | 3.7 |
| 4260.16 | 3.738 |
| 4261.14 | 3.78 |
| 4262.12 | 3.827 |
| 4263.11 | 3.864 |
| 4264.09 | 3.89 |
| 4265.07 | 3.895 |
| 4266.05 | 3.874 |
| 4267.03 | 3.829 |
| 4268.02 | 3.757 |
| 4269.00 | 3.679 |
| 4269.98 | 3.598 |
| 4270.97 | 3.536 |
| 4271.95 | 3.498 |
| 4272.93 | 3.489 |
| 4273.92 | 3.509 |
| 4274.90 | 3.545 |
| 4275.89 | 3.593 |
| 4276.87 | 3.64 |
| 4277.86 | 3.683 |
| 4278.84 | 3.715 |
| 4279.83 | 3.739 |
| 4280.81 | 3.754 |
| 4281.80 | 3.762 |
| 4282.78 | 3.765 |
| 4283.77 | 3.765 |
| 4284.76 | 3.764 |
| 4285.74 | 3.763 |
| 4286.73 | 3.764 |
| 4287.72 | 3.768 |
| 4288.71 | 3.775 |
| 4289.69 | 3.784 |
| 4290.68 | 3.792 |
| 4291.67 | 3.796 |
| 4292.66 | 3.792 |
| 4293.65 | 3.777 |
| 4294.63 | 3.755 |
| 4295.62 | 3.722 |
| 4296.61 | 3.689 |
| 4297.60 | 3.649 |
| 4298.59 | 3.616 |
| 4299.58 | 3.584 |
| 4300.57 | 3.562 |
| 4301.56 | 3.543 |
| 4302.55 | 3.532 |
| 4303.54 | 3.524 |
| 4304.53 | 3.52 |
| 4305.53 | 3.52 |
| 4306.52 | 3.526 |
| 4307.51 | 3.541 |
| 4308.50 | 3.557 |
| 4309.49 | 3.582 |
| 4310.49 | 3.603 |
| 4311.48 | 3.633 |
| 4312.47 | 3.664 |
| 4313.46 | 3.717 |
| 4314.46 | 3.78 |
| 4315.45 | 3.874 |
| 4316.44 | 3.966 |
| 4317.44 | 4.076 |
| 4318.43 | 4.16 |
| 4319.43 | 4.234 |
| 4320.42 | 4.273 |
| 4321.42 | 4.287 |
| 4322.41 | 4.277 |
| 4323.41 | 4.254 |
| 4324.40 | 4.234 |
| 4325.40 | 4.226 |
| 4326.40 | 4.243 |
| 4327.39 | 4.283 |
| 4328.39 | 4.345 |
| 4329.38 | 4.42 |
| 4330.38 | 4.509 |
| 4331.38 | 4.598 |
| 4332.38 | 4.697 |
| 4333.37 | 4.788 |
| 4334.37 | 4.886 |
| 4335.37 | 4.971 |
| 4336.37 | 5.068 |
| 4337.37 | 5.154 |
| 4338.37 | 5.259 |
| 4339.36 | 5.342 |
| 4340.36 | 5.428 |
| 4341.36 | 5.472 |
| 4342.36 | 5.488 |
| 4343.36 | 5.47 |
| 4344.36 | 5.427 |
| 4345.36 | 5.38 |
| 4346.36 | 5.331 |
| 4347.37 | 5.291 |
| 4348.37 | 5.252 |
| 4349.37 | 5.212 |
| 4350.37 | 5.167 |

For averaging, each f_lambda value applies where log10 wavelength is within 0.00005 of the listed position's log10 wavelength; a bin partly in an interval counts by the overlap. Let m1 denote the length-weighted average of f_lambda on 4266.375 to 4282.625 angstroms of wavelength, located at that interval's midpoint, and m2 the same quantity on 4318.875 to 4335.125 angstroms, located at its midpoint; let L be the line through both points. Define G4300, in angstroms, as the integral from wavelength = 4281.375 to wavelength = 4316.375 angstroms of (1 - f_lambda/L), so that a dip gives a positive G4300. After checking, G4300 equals 2.78 angstroms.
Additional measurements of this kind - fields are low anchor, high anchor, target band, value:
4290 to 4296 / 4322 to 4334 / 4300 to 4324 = 1.9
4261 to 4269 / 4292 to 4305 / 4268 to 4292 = 0.4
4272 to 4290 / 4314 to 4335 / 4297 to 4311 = 1.6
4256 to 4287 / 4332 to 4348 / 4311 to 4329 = 2.6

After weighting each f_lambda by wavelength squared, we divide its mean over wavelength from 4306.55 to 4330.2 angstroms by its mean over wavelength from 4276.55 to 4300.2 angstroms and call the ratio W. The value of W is 1.09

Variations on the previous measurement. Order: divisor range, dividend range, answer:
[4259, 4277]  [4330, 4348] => 1.44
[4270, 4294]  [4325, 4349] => 1.38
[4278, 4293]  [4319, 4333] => 1.18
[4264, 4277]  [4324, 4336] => 1.27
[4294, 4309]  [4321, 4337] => 1.27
